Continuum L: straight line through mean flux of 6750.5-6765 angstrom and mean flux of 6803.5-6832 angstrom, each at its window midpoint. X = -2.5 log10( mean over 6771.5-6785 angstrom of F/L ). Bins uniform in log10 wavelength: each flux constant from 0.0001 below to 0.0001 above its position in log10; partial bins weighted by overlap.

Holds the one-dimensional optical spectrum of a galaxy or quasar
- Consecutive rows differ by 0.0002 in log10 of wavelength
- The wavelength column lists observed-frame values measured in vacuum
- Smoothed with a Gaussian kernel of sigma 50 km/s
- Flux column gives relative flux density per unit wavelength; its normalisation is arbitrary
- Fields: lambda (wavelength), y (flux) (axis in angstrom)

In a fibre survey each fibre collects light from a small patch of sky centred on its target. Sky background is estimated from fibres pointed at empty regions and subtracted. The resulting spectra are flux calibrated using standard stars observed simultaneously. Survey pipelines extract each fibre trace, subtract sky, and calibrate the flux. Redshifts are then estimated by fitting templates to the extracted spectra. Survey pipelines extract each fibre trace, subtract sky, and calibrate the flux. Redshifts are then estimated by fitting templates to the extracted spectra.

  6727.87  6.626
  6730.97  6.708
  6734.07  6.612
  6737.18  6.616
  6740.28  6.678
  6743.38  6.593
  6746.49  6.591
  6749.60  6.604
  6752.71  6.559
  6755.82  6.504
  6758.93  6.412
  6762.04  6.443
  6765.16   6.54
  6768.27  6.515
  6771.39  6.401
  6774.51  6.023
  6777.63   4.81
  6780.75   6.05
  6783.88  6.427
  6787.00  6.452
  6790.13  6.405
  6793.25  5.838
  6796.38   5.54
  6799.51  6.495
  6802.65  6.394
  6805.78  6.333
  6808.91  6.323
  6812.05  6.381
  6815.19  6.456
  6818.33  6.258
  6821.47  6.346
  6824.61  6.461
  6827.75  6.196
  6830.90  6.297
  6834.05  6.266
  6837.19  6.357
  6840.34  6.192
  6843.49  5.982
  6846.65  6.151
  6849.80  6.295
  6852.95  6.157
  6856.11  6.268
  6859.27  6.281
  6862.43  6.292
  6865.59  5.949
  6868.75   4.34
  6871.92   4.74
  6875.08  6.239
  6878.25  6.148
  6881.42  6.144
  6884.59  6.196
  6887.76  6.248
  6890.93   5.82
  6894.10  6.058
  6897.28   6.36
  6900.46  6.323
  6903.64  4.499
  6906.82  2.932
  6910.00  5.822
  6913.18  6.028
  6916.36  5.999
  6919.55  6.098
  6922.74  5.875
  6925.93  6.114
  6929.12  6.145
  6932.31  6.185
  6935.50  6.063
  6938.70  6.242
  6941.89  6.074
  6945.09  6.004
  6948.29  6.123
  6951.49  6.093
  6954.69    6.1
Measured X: 0.101 mag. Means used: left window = 6.49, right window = 6.34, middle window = 5.87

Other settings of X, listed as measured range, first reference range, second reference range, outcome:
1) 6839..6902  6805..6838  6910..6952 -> 0.04 mag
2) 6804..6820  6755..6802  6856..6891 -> -0.05 mag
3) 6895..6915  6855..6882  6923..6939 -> 0.12 mag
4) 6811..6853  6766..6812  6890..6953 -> -0.04 mag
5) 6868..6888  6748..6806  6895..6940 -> 0.03 mag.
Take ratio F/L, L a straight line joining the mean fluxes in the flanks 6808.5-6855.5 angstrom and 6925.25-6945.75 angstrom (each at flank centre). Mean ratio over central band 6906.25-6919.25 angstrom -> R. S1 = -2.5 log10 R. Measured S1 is 0.13 mag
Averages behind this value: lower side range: 6.27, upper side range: 6.12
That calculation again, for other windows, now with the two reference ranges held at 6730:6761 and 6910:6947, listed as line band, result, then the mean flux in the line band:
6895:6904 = 0.04 mag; 5.91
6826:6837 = 0.01 mag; 6.27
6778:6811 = 0.05 mag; 6.18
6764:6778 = 0.06 mag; 6.15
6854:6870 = 0.07 mag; 5.87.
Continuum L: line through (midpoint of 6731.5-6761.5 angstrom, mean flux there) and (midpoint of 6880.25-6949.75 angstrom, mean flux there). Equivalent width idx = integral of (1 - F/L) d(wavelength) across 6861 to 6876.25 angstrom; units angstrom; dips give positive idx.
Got 1.5 angstrom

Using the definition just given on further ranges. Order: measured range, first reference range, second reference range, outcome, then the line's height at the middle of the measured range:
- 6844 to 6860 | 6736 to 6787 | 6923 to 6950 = 0.05 angstrom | 6.23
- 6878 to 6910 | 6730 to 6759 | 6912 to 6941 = 2.69 angstrom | 6.18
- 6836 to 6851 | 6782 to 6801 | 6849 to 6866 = 0.06 angstrom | 6.21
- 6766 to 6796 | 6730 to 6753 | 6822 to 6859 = 1.76 angstrom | 6.47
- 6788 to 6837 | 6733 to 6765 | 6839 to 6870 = -0.37 angstrom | 6.23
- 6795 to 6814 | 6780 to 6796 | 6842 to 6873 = -0.44 angstrom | 6.11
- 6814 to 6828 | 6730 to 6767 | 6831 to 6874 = -0.48 angstrom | 6.14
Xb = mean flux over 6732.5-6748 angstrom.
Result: 6.62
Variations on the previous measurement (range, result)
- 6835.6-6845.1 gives 6.18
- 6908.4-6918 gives 5.95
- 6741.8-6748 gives 6.59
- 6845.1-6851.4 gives 6.23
